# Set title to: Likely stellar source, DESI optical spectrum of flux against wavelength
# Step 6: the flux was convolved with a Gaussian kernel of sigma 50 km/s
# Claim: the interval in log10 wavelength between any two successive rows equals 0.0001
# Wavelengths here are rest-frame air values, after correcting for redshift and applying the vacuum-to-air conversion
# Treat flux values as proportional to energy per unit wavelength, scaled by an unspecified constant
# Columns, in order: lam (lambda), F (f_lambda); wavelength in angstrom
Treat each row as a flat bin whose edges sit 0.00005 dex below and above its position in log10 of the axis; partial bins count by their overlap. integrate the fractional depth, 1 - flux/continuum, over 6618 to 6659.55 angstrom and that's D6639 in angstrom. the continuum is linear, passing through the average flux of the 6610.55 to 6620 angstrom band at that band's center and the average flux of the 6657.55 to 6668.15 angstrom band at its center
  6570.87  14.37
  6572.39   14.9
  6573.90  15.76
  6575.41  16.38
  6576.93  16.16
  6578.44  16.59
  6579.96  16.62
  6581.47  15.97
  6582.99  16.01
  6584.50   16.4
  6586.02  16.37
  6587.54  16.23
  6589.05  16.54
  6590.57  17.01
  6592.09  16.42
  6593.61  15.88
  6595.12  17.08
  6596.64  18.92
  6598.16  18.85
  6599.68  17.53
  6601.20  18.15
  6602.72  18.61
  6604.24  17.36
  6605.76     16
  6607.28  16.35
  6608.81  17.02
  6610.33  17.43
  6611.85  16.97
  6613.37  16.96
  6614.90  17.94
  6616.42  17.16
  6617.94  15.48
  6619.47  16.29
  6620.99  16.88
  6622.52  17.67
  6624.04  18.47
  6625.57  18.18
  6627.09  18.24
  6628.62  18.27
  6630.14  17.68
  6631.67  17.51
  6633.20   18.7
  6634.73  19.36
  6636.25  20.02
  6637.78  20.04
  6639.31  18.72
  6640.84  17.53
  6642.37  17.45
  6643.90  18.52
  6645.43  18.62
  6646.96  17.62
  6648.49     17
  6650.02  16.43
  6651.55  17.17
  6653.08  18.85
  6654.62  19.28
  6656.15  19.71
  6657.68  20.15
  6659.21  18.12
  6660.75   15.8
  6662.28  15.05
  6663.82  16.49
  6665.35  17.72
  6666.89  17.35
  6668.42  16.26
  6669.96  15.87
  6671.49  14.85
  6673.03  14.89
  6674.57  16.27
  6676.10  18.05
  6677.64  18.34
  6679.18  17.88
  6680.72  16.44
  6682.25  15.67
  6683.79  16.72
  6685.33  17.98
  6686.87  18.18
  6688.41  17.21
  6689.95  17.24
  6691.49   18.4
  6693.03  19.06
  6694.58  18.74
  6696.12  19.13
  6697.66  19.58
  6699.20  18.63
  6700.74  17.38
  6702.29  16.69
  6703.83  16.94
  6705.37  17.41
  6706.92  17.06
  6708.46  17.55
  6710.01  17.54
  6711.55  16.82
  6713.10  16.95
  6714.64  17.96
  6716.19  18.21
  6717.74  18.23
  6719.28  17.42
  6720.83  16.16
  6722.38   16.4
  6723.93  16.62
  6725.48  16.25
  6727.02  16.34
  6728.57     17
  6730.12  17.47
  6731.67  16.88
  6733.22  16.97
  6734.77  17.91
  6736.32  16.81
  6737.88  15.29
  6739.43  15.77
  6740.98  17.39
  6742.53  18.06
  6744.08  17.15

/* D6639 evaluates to -3.1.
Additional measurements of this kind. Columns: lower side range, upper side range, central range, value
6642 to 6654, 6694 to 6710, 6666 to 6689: 1.3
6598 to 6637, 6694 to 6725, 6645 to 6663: -0.2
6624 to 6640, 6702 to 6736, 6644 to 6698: 1.5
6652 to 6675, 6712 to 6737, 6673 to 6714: -1.1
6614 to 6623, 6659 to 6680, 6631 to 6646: -1.7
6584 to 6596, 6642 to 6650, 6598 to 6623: -0.3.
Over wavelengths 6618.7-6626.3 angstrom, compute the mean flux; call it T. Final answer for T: 17.5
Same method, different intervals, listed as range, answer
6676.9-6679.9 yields 18.1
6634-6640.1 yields 19.5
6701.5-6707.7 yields 17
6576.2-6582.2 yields 16.4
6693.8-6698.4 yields 19.1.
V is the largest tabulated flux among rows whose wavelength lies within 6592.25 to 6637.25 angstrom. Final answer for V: 20.02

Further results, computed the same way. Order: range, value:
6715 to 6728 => 18.23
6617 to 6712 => 20.15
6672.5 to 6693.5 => 19.06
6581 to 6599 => 18.92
